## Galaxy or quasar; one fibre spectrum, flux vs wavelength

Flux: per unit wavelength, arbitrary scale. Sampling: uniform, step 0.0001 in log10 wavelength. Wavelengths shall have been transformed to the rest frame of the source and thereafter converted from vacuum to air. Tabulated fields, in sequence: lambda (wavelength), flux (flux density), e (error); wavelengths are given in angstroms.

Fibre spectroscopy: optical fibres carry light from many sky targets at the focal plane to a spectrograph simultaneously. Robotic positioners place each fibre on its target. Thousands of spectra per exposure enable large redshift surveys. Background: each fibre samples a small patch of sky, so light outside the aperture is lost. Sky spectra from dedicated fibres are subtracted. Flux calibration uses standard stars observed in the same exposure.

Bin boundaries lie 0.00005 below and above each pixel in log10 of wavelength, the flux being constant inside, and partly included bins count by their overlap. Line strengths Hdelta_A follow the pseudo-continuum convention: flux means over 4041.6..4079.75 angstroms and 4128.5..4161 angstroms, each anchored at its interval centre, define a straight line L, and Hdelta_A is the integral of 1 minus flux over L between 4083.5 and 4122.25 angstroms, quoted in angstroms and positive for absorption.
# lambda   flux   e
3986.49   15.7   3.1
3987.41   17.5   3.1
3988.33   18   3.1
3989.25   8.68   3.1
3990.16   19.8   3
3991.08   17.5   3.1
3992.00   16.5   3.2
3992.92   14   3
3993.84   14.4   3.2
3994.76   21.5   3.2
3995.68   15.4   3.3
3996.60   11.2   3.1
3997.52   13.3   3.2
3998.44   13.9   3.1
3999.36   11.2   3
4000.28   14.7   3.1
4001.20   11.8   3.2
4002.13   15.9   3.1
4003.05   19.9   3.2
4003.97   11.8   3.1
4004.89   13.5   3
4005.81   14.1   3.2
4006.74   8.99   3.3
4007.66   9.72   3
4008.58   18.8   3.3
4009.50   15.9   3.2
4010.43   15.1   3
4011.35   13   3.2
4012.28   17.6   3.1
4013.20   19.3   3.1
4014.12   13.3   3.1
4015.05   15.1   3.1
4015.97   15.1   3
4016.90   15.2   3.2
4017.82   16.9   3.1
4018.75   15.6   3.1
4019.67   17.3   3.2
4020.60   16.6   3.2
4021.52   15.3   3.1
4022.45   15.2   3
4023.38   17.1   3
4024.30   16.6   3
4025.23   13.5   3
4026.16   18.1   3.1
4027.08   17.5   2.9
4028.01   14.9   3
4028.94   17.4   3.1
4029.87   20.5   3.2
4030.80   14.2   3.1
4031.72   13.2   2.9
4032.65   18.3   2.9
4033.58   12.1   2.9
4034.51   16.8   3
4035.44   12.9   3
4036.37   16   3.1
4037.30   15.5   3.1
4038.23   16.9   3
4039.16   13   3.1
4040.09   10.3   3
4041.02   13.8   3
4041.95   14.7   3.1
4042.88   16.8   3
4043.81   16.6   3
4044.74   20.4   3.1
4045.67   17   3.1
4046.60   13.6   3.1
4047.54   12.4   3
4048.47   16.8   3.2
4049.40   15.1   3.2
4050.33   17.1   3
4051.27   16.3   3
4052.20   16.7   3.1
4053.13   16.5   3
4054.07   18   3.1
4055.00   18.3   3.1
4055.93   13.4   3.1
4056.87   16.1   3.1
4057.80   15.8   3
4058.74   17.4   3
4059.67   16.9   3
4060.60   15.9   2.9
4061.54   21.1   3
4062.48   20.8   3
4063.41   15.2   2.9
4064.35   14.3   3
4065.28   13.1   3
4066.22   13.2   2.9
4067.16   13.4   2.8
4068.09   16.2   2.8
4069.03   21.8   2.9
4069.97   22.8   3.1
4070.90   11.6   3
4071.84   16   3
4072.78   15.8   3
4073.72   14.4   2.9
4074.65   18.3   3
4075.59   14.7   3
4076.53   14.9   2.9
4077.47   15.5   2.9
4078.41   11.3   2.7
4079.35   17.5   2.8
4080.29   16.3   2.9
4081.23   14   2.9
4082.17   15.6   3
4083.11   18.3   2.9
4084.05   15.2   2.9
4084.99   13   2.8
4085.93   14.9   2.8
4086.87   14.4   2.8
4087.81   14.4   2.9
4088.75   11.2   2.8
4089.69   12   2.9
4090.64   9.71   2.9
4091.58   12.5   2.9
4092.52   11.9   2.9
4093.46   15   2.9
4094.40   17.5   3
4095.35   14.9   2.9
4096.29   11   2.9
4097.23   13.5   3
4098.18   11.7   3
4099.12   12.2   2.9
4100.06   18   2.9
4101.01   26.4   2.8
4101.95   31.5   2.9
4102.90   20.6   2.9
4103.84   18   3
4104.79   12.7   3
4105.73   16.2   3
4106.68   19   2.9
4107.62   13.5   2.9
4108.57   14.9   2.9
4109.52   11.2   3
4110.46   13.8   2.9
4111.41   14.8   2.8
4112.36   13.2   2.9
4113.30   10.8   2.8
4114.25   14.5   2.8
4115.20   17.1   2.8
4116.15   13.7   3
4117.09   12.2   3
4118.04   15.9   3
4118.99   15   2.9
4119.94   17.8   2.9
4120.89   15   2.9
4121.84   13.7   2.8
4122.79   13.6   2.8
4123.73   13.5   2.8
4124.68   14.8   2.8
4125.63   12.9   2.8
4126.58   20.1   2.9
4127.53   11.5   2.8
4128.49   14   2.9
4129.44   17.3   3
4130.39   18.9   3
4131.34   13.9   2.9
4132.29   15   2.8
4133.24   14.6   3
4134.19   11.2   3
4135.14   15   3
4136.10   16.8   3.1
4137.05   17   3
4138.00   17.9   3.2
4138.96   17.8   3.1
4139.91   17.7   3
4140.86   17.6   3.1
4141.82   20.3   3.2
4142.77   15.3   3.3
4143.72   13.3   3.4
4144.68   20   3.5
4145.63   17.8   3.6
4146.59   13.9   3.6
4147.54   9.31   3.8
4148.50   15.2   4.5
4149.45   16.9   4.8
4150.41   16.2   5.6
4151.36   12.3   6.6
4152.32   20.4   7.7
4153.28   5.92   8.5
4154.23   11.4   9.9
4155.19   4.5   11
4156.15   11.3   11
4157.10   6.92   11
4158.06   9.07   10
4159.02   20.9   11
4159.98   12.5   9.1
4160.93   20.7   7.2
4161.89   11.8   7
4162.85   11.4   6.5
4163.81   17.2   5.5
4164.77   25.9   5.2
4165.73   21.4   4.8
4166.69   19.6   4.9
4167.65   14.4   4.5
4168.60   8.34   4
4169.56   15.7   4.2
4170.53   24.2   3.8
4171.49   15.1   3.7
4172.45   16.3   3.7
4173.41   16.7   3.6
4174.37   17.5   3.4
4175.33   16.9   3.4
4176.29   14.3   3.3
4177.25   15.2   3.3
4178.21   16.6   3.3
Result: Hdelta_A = 1.2 angstroms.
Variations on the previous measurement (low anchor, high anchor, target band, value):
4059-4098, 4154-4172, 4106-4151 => -0.70 angstroms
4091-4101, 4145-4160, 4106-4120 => -0.51 angstroms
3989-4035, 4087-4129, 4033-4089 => -2.03 angstroms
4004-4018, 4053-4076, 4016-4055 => -0.97 angstroms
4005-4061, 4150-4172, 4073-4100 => 1.81 angstroms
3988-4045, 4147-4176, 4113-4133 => 0.16 angstroms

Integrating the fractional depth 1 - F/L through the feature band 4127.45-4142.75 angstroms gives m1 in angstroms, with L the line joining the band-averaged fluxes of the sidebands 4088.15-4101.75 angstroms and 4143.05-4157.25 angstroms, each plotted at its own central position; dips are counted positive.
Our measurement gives -2.9 angstroms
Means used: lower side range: 14.5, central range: 16.1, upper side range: 13.2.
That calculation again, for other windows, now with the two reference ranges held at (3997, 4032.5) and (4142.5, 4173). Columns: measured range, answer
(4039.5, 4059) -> -0.9 angstroms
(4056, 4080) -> -1.7 angstroms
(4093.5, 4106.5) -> -1.9 angstroms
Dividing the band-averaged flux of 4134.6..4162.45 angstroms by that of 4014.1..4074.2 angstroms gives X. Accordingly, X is 0.92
